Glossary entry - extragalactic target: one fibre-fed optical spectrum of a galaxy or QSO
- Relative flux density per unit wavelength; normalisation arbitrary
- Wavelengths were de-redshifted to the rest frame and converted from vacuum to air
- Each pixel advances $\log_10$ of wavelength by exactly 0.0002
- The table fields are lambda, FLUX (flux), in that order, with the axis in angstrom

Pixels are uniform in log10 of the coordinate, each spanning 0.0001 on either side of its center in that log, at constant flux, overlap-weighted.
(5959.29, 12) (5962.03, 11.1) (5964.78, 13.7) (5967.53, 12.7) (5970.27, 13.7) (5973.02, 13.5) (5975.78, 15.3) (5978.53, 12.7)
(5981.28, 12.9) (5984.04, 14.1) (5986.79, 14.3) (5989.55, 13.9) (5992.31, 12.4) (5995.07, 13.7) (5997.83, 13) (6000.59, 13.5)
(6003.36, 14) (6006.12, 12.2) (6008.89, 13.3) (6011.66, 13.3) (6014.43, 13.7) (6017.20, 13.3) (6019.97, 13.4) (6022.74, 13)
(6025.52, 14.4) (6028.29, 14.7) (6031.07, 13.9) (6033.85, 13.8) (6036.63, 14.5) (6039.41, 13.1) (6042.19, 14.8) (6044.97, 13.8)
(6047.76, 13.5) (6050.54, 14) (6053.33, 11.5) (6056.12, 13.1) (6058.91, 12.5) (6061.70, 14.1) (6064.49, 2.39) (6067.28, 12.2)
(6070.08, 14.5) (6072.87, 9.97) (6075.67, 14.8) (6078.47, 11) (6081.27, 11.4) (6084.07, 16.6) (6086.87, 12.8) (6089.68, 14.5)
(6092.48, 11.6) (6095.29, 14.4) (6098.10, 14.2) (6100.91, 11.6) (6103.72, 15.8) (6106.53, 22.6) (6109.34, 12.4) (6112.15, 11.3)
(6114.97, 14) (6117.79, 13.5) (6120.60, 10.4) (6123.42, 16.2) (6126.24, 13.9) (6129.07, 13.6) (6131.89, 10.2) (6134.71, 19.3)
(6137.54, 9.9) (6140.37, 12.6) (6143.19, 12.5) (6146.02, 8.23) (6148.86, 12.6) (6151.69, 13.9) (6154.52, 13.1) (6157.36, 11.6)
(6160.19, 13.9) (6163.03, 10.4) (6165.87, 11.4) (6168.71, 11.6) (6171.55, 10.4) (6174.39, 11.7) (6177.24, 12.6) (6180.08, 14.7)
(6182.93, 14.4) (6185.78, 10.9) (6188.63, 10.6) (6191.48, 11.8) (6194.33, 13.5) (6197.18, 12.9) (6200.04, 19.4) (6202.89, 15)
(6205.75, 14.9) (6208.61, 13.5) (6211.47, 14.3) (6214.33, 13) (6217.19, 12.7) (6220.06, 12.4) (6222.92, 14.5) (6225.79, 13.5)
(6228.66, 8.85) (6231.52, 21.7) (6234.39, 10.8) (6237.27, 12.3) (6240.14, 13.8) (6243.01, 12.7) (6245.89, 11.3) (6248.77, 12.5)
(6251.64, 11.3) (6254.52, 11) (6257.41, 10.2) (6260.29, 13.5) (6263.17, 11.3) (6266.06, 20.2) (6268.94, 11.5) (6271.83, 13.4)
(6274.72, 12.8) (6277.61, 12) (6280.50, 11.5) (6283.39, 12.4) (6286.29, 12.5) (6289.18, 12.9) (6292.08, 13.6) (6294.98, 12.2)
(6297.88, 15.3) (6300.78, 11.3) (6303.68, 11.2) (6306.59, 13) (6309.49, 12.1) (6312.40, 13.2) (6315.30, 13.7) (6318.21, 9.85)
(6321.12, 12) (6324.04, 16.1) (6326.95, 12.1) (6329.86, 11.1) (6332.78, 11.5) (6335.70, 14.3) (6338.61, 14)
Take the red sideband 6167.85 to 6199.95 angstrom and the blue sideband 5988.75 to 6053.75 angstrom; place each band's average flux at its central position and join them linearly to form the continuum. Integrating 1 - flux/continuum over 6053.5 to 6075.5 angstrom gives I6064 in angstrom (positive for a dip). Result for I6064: 3.04 angstrom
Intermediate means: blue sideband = 13.6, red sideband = 12.6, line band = 11.5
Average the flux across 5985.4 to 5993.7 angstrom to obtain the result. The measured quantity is 13.5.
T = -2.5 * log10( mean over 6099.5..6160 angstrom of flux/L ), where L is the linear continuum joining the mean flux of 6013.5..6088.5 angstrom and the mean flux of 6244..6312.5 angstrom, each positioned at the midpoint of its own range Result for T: -0.04 mag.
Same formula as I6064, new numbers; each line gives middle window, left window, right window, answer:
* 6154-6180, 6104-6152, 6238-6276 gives 2.4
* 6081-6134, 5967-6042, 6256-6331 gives -2.3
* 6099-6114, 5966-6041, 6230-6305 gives -1.6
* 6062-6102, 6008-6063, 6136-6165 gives 1.7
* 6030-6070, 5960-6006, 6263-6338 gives 1.6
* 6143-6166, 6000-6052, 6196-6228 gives 3.3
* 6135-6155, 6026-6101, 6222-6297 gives 1.1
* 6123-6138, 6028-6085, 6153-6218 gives -1.2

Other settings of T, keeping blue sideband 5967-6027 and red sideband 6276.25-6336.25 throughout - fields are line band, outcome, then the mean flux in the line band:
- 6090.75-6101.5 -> 0.01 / 13.1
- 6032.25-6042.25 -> -0.05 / 13.9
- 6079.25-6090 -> -0.03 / 13.6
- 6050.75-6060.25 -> 0.06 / 12.6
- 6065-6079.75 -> 0.12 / 11.9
